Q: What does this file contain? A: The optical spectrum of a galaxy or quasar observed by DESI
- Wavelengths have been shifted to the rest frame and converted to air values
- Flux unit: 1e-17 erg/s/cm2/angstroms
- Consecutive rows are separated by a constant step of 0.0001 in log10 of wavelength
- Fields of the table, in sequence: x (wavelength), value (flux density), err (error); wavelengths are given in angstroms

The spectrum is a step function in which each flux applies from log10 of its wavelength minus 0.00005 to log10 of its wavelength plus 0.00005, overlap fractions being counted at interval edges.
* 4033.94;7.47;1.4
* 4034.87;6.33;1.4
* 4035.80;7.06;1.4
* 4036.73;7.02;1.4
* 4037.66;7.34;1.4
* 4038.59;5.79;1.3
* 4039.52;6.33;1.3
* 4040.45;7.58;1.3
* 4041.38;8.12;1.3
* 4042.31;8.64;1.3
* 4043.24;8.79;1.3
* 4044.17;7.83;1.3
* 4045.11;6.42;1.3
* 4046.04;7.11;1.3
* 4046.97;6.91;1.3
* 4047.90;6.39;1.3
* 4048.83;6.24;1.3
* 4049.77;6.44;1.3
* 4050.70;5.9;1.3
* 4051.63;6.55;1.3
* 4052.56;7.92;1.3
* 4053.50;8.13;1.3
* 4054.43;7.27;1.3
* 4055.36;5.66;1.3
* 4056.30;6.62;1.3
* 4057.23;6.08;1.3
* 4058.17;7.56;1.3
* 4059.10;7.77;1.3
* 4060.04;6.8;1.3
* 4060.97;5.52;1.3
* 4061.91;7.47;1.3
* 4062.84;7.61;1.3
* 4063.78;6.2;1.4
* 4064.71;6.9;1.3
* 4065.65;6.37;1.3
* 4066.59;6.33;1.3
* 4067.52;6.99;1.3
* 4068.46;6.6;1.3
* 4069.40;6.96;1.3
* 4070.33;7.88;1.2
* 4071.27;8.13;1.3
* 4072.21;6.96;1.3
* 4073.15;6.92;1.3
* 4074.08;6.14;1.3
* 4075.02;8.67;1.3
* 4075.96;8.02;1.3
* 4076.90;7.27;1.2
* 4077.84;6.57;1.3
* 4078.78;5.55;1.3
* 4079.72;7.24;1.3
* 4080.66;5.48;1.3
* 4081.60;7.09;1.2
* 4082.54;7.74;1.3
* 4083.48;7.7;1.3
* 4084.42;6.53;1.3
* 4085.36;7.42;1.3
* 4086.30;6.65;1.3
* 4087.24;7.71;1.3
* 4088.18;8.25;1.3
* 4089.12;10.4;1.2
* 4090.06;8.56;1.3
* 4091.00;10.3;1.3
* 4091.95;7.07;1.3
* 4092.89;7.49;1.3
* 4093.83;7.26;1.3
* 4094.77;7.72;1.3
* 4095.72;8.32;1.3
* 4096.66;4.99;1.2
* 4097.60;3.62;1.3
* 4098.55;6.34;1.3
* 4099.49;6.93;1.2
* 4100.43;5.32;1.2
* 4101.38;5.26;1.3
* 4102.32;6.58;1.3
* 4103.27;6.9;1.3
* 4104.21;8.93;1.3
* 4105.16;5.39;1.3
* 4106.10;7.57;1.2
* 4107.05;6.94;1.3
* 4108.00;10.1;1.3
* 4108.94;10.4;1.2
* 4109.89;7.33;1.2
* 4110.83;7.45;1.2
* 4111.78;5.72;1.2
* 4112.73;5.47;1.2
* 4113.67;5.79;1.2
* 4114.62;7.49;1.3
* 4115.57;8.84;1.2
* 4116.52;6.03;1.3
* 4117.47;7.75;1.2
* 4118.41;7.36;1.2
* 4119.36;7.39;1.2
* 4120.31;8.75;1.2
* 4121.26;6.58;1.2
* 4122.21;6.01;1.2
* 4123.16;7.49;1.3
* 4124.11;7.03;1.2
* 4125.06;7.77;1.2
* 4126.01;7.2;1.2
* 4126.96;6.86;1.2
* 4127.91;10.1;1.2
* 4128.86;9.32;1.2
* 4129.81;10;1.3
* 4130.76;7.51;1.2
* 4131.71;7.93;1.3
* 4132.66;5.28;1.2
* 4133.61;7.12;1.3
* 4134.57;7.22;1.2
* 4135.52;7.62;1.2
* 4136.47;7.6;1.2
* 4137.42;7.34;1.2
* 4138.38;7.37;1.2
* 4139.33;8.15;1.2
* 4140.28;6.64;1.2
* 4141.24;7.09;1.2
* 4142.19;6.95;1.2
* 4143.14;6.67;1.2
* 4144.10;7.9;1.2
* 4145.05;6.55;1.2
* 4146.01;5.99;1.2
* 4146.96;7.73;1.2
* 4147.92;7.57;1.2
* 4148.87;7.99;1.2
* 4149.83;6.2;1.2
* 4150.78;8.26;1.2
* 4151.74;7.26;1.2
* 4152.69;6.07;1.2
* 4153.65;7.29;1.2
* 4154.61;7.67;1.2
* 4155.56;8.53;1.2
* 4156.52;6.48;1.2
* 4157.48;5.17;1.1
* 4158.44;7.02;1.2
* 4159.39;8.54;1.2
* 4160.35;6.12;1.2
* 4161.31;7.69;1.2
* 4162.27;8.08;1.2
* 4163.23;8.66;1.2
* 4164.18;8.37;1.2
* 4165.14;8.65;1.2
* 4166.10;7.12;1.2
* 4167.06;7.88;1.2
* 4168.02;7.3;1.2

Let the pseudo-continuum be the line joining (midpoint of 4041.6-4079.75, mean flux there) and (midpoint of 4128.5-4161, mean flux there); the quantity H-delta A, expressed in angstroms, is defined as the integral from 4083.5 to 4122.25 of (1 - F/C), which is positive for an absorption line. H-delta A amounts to -0.6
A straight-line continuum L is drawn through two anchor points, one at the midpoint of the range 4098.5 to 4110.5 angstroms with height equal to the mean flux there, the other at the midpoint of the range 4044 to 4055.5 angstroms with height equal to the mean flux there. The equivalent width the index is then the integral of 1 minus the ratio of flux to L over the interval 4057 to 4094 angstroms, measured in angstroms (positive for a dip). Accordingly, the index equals -1.15 angstroms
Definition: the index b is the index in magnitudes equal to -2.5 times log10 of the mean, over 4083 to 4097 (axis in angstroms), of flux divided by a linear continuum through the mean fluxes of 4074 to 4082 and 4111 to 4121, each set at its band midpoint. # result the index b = -0.12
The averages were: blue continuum 6.92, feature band 7.79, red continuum 7.06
